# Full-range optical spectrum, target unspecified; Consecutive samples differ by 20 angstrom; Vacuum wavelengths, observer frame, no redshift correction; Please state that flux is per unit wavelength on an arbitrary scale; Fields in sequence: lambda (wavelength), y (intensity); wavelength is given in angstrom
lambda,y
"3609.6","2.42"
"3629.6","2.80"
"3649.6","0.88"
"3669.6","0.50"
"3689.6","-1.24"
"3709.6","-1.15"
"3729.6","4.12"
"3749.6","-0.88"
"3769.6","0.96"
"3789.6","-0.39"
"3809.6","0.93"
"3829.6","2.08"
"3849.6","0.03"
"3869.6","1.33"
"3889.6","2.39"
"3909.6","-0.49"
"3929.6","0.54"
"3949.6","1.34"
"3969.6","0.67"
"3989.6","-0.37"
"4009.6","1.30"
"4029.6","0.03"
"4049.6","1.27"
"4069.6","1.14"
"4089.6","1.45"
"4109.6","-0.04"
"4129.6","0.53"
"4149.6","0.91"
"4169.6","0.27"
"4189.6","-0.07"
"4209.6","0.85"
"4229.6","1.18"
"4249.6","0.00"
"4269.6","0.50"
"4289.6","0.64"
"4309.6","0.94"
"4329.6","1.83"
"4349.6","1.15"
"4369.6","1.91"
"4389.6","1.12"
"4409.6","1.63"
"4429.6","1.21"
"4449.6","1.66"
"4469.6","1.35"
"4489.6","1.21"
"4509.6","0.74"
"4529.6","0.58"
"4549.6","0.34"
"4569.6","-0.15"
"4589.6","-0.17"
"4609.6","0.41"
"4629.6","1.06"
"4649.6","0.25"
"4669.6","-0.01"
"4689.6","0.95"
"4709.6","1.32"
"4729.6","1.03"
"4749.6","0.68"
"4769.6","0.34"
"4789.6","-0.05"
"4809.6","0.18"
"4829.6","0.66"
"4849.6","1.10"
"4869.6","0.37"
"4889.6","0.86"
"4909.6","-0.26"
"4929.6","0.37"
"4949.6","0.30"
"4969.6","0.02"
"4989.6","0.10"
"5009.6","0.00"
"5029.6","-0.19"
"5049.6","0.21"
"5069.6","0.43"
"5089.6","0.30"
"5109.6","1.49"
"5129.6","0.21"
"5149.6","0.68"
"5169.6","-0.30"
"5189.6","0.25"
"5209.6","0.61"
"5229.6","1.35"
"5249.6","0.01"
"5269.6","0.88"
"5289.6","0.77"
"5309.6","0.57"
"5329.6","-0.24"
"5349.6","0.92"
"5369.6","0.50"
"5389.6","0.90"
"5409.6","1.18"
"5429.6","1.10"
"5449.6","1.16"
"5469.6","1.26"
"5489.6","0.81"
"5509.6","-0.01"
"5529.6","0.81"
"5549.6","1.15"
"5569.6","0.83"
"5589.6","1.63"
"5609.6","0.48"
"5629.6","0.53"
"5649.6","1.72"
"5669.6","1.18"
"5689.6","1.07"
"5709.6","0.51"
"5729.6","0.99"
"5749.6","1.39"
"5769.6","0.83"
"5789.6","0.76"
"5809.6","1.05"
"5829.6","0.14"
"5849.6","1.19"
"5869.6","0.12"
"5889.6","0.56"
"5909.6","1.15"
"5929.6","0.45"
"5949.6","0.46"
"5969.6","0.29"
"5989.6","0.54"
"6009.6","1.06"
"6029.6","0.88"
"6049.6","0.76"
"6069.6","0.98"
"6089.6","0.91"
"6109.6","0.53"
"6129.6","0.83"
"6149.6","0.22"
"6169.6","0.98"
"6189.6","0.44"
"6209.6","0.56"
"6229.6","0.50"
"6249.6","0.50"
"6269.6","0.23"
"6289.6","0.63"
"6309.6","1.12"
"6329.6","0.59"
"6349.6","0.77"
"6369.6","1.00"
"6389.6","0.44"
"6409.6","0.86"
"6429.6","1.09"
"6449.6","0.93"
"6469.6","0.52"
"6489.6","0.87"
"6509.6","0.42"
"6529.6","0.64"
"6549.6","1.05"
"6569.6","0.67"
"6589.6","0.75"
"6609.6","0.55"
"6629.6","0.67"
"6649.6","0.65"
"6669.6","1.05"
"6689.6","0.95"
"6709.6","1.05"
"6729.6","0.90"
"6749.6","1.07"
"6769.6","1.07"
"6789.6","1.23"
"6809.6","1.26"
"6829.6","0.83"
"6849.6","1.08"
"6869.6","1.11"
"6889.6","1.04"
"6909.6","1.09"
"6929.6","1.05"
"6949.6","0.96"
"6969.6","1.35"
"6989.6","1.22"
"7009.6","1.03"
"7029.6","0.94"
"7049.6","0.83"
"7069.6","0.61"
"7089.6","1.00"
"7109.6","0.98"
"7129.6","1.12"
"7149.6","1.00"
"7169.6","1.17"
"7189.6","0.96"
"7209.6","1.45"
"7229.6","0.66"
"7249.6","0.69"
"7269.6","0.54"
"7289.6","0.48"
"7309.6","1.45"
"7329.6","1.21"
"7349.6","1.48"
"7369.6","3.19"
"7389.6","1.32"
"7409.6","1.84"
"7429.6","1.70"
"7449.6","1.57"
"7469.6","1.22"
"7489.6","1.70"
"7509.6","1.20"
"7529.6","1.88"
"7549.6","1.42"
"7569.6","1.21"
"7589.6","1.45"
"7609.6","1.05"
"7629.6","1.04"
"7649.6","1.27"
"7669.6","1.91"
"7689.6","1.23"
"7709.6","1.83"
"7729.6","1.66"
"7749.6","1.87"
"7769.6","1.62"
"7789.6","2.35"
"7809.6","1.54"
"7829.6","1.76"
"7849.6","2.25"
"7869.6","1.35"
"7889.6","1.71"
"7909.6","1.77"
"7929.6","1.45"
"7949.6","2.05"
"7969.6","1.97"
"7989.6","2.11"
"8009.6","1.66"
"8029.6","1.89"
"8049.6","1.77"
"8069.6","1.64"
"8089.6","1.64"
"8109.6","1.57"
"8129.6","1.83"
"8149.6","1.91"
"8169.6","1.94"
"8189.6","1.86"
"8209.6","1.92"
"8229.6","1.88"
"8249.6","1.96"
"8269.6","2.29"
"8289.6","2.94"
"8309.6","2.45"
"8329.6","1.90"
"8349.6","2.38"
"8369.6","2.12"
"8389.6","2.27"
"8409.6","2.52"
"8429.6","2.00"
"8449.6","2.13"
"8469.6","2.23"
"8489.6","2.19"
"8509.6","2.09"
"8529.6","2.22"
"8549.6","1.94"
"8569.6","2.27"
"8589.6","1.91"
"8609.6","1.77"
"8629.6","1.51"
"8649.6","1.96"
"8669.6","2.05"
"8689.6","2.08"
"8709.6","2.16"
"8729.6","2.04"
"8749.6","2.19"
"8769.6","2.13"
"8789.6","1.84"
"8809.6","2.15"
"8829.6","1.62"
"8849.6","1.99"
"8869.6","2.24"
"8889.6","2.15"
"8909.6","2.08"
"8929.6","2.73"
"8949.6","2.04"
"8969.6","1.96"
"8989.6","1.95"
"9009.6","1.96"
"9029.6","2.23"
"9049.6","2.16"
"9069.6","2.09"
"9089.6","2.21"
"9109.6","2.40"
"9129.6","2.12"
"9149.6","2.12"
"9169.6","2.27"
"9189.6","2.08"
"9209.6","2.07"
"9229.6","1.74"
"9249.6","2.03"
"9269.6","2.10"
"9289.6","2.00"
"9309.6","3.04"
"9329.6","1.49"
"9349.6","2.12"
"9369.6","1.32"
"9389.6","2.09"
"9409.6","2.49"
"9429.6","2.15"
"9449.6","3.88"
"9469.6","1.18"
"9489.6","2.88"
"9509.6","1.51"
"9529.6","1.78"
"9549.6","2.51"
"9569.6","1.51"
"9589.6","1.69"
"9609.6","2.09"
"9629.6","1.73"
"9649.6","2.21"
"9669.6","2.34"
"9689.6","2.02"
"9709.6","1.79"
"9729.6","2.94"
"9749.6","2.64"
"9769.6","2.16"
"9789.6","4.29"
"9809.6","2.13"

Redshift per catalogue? 0.841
